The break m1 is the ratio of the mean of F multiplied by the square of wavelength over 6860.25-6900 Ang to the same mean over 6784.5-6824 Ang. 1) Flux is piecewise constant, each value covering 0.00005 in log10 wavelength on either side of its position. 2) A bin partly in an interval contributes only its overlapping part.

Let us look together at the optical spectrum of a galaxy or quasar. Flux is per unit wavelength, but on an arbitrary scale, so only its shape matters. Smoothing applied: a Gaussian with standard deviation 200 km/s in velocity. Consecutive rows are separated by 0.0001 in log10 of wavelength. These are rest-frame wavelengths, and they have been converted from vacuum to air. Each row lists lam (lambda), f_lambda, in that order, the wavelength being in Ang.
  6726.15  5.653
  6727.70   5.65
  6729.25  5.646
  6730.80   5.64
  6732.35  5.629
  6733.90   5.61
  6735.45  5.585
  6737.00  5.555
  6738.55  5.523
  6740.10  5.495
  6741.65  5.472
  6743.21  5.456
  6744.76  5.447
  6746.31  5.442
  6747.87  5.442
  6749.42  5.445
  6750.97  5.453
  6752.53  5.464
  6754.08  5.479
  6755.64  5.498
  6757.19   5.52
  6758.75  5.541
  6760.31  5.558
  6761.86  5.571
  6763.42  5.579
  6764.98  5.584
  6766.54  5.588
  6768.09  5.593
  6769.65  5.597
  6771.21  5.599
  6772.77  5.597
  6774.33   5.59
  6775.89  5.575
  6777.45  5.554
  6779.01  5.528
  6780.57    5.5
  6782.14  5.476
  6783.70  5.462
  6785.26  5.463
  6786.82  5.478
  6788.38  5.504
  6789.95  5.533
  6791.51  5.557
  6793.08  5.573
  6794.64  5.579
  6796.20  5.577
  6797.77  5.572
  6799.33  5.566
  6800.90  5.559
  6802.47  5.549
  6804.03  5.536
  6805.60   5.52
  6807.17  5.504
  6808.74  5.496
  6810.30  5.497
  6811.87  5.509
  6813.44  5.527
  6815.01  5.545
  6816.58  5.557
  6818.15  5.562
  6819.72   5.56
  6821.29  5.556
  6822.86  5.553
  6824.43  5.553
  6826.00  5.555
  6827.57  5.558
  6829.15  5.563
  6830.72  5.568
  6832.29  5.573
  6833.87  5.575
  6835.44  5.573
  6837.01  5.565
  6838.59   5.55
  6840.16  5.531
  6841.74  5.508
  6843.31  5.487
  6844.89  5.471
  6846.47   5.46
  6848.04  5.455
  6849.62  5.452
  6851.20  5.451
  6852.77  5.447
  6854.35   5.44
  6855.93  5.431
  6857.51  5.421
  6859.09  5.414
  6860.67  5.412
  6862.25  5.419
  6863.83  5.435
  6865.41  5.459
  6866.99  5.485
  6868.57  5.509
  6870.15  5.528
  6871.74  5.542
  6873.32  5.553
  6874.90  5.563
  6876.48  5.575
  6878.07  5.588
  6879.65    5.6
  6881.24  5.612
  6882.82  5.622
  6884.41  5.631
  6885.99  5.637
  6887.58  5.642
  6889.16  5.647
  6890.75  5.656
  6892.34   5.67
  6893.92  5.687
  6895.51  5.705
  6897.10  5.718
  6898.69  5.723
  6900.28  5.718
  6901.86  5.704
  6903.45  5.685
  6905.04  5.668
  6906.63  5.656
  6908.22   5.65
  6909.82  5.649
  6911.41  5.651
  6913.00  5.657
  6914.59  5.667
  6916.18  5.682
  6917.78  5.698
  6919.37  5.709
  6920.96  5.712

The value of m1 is 1.03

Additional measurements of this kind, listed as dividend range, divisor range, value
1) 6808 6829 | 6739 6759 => 1.03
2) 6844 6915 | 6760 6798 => 1.03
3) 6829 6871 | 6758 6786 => 1.01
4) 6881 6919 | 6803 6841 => 1.05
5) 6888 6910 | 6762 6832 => 1.06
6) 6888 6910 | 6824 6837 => 1.04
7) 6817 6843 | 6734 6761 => 1.04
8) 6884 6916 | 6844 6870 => 1.05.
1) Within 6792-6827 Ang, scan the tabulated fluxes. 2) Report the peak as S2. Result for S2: 5.579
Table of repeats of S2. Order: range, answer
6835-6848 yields 5.573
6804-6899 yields 5.723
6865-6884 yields 5.622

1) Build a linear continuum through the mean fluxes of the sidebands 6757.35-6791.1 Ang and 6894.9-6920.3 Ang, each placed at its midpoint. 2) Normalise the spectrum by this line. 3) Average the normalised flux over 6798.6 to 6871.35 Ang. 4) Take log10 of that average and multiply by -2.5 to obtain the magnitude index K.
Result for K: 0.019 mag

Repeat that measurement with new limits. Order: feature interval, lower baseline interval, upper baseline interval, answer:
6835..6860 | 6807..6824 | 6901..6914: 0.02 mag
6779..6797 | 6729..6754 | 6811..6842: 0.00 mag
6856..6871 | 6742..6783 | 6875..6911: 0.03 mag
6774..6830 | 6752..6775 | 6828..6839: 0.00 mag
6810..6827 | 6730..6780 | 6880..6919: 0.01 mag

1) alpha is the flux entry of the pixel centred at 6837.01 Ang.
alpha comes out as 5.565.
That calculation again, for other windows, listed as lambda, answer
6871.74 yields 5.542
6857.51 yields 5.421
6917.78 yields 5.698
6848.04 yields 5.455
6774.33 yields 5.59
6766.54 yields 5.588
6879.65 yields 5.6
